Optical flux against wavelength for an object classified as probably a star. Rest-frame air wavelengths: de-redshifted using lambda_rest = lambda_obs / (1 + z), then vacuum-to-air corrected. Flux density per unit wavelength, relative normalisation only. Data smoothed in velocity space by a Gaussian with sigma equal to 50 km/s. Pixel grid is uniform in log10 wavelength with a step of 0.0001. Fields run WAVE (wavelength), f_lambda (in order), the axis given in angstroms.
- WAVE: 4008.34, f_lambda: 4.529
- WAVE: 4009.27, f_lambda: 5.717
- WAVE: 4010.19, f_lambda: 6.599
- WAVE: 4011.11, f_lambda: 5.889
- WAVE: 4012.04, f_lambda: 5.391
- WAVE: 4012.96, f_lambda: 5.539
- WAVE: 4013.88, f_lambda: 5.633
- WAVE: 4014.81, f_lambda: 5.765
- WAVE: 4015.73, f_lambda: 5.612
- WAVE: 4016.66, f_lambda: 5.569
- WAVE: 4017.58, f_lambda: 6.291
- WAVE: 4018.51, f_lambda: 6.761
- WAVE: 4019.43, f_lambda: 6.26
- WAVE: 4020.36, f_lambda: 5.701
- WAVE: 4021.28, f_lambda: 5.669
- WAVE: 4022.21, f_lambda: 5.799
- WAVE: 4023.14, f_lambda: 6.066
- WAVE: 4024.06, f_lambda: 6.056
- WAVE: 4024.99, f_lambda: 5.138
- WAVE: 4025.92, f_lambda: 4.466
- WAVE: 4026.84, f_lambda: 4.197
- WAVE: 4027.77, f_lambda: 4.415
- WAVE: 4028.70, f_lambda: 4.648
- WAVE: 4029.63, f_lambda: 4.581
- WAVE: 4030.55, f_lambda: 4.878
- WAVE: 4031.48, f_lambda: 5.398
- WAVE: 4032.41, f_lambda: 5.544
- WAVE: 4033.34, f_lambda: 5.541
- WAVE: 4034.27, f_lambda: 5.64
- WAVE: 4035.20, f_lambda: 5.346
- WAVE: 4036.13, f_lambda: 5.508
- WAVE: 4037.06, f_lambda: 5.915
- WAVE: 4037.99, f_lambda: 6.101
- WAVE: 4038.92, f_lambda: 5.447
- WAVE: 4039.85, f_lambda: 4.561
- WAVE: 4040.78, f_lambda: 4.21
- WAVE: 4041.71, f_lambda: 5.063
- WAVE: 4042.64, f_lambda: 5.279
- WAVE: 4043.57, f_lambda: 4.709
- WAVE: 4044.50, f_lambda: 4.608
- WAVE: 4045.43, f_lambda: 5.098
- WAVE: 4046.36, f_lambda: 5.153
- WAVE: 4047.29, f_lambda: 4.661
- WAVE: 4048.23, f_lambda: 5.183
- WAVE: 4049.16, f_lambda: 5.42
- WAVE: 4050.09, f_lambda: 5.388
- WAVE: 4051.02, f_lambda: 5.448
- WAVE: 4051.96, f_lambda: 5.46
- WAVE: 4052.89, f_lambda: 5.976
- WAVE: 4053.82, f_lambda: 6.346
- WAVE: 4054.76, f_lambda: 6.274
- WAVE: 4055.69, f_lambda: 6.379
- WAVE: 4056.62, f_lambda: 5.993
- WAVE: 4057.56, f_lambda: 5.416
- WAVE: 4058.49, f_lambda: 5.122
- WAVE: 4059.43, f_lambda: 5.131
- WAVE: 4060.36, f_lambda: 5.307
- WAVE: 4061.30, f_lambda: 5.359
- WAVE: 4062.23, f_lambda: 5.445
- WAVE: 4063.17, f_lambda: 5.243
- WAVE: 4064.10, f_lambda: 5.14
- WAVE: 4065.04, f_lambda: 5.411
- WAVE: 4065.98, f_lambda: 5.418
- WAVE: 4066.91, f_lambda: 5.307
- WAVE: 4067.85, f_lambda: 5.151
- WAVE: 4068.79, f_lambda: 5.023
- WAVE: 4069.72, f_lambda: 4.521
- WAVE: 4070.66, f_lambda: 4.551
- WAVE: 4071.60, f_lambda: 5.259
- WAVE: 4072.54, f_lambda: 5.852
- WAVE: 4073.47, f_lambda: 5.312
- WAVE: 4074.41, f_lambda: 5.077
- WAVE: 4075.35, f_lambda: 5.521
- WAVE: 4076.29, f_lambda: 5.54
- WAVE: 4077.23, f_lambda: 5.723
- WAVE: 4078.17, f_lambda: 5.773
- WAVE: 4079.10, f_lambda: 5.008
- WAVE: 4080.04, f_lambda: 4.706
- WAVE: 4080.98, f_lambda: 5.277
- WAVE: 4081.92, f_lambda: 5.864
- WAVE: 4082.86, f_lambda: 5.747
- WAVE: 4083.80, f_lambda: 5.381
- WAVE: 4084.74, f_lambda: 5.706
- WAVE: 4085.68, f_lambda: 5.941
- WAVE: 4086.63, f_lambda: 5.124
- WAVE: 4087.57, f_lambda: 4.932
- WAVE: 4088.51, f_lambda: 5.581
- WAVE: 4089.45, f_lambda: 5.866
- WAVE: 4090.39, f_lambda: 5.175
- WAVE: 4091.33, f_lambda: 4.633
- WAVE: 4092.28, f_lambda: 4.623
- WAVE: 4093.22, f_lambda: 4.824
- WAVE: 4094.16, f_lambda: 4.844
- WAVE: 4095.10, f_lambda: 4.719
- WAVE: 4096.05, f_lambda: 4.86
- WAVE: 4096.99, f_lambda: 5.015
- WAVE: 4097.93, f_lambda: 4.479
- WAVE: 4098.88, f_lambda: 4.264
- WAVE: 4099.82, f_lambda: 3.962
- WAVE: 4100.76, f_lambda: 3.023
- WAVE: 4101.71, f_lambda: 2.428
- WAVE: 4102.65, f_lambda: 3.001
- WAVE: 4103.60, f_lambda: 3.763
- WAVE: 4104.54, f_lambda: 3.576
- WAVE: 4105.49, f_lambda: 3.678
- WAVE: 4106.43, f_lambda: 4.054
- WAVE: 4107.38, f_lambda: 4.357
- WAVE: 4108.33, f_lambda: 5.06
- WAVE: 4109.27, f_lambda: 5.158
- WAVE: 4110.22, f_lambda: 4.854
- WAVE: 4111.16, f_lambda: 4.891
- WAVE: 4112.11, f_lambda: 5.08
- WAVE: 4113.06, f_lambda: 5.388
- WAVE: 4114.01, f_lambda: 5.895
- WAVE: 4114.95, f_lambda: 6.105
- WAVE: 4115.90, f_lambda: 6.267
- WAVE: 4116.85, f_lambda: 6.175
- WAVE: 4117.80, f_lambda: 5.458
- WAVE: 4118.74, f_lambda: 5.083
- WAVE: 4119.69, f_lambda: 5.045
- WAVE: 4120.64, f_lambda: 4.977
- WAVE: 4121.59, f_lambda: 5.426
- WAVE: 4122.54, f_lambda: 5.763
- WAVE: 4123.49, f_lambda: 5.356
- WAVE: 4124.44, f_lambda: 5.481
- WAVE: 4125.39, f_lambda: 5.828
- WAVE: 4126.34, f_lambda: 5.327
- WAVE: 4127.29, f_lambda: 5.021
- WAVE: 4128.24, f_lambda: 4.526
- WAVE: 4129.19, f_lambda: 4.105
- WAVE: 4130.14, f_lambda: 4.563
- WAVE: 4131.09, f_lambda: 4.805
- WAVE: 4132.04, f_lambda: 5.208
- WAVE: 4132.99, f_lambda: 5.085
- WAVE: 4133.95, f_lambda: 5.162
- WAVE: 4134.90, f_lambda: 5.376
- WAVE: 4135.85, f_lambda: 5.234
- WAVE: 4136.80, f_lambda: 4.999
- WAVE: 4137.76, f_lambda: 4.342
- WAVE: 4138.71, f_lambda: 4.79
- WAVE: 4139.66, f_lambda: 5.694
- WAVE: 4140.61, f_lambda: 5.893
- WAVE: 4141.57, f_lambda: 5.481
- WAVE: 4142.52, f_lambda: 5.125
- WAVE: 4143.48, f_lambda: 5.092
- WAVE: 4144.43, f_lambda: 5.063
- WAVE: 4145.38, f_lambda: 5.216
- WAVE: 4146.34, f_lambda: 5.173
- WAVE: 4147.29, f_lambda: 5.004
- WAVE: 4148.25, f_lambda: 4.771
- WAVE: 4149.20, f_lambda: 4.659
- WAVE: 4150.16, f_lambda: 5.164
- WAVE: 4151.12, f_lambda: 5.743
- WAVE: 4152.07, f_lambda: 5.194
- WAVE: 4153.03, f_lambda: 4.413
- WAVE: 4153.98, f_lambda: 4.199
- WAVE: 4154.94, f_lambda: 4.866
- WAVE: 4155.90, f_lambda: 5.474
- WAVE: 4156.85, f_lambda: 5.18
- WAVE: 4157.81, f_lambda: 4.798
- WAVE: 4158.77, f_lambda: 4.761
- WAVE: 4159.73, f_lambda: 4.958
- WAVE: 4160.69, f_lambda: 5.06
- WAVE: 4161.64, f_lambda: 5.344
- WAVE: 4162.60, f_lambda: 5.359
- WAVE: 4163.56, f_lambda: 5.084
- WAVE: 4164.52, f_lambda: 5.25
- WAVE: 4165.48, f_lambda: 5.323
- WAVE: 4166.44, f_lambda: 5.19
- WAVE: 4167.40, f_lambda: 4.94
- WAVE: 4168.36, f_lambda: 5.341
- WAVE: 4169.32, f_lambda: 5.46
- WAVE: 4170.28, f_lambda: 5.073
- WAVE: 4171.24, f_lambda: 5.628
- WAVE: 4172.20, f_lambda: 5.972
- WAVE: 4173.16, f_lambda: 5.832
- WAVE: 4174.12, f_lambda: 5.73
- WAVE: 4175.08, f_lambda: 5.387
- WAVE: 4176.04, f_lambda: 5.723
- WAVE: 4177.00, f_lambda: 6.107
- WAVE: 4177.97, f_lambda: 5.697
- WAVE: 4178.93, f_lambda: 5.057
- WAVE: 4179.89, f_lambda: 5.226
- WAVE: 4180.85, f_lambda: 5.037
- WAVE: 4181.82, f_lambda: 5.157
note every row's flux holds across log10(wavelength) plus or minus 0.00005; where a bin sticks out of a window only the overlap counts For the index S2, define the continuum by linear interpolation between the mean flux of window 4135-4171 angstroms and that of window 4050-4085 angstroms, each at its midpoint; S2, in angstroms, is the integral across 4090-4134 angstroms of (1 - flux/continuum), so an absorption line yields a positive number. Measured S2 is 3.7 angstroms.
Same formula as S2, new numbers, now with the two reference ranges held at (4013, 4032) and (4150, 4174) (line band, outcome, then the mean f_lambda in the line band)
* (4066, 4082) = 0.3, 5.25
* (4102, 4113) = 2.0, 4.32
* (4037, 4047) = 0.6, 5.07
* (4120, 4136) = 0.4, 5.13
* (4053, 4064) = -0.5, 5.63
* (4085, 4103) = 2.4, 4.62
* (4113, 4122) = -0.5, 5.59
